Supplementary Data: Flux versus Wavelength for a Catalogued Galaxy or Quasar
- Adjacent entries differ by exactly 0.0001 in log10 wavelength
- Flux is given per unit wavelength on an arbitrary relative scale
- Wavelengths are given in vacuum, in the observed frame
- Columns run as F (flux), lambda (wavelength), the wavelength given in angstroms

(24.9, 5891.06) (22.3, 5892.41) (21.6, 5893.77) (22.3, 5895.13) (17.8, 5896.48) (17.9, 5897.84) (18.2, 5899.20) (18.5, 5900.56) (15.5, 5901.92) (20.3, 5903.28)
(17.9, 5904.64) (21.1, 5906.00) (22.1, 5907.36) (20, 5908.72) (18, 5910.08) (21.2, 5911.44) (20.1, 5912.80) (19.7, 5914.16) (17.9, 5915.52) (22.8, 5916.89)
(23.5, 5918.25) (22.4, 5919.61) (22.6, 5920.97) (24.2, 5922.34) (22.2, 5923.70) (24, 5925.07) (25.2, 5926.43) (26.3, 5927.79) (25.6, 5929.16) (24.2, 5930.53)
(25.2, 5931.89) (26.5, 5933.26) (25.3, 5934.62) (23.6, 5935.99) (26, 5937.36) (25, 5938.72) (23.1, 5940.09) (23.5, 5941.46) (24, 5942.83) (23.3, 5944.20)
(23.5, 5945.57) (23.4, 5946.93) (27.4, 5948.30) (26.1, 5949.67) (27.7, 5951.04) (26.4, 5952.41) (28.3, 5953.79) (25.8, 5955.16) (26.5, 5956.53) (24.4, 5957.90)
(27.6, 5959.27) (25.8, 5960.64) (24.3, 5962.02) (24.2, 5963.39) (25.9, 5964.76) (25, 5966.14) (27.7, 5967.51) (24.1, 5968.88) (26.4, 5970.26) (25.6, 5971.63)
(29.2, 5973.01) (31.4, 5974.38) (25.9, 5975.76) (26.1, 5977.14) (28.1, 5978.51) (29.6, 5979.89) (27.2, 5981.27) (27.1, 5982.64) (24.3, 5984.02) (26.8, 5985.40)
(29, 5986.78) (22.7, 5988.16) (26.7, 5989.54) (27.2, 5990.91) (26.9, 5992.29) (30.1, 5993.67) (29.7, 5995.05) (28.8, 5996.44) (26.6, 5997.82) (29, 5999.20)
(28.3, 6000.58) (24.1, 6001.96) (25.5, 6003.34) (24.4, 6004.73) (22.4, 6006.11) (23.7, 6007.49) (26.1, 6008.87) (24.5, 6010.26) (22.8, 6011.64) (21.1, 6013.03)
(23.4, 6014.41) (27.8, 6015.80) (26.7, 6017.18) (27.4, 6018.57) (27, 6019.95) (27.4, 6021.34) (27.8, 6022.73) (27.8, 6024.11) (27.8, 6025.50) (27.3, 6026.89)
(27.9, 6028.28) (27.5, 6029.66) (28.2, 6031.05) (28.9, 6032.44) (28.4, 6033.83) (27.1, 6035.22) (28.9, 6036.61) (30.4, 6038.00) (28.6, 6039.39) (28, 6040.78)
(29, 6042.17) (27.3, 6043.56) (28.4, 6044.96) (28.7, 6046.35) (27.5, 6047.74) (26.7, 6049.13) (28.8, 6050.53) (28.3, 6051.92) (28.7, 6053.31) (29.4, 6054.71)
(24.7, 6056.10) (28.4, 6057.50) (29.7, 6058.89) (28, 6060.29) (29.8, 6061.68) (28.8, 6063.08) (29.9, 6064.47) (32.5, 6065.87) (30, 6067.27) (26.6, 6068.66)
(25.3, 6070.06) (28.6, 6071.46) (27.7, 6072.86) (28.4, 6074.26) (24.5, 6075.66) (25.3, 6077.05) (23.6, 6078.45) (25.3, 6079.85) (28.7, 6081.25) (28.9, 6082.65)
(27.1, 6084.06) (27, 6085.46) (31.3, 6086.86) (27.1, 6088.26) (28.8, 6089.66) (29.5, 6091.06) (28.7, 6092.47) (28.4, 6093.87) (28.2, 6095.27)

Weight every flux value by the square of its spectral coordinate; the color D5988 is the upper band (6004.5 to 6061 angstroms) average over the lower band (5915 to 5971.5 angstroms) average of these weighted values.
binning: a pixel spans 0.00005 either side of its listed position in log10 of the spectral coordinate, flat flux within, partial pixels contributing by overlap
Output 1.1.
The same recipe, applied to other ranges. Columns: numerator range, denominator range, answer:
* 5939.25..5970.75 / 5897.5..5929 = 1.22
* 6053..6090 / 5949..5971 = 1.11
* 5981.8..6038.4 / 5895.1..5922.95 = 1.37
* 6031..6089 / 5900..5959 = 1.26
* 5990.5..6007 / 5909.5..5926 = 1.28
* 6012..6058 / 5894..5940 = 1.31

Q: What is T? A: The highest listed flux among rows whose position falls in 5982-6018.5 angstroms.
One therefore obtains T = 30.1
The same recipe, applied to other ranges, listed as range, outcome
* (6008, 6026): 27.8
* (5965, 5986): 31.4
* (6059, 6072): 32.5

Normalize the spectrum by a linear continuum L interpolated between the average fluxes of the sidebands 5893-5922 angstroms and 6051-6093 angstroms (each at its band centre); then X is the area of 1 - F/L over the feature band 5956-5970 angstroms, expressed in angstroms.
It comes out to -1.7 angstroms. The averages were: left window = 20.1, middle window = 25.6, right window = 28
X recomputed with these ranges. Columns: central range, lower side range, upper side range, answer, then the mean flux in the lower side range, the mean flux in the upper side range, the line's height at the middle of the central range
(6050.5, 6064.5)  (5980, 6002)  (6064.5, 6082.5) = -0.6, 27.3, 27.4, 27.4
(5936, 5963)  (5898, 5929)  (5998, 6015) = -3.4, 21.1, 24.7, 22.5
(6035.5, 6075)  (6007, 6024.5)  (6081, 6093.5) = -1.8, 25.6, 28.5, 27.2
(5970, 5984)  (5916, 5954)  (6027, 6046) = -0.7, 24.6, 28.3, 26.1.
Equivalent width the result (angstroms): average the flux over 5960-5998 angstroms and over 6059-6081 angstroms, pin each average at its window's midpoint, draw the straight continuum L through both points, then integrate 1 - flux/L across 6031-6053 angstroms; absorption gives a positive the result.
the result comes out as -0.7 angstroms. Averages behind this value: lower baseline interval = 26.9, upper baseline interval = 27.7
